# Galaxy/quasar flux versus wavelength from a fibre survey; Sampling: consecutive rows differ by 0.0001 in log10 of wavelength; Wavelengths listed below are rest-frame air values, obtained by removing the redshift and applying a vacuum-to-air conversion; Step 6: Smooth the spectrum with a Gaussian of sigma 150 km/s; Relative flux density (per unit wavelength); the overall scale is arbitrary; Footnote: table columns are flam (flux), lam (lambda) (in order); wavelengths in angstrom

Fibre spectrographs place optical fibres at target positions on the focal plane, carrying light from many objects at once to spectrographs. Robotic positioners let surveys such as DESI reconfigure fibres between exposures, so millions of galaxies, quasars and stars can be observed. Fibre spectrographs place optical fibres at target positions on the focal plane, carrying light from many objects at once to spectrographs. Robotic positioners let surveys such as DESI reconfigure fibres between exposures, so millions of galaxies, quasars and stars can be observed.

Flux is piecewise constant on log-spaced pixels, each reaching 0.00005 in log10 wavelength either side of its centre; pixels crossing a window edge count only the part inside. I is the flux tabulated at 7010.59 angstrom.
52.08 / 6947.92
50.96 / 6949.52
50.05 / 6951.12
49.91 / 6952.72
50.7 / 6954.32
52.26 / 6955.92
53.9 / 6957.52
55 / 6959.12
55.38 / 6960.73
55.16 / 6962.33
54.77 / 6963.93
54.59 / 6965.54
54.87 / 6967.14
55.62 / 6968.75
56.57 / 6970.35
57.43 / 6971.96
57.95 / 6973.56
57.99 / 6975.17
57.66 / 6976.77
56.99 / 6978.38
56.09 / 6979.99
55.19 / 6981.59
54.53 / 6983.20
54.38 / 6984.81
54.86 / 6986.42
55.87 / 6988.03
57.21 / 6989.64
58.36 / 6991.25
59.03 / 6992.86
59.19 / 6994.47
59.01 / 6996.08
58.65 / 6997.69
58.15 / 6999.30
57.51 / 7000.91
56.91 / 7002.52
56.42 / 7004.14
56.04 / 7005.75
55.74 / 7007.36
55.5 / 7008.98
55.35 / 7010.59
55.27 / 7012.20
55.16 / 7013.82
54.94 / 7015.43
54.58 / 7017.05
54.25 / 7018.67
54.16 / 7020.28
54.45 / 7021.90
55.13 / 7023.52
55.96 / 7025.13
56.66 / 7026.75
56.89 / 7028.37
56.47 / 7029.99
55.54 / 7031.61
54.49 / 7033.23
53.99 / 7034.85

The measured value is 55.35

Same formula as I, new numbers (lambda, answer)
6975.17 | 57.99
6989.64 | 57.21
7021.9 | 54.45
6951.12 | 50.05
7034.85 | 53.99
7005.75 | 56.04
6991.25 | 58.36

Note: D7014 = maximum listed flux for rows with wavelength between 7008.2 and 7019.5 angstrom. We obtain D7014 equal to 55.5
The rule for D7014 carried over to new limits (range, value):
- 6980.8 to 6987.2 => 55.19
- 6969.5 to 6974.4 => 57.95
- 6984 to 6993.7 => 59.03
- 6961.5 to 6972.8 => 57.43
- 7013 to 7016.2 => 55.16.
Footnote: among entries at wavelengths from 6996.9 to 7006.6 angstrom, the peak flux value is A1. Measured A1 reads 58.65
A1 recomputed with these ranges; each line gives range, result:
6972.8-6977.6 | 57.99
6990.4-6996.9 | 59.19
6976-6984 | 57.66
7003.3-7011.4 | 56.42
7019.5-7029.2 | 56.89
